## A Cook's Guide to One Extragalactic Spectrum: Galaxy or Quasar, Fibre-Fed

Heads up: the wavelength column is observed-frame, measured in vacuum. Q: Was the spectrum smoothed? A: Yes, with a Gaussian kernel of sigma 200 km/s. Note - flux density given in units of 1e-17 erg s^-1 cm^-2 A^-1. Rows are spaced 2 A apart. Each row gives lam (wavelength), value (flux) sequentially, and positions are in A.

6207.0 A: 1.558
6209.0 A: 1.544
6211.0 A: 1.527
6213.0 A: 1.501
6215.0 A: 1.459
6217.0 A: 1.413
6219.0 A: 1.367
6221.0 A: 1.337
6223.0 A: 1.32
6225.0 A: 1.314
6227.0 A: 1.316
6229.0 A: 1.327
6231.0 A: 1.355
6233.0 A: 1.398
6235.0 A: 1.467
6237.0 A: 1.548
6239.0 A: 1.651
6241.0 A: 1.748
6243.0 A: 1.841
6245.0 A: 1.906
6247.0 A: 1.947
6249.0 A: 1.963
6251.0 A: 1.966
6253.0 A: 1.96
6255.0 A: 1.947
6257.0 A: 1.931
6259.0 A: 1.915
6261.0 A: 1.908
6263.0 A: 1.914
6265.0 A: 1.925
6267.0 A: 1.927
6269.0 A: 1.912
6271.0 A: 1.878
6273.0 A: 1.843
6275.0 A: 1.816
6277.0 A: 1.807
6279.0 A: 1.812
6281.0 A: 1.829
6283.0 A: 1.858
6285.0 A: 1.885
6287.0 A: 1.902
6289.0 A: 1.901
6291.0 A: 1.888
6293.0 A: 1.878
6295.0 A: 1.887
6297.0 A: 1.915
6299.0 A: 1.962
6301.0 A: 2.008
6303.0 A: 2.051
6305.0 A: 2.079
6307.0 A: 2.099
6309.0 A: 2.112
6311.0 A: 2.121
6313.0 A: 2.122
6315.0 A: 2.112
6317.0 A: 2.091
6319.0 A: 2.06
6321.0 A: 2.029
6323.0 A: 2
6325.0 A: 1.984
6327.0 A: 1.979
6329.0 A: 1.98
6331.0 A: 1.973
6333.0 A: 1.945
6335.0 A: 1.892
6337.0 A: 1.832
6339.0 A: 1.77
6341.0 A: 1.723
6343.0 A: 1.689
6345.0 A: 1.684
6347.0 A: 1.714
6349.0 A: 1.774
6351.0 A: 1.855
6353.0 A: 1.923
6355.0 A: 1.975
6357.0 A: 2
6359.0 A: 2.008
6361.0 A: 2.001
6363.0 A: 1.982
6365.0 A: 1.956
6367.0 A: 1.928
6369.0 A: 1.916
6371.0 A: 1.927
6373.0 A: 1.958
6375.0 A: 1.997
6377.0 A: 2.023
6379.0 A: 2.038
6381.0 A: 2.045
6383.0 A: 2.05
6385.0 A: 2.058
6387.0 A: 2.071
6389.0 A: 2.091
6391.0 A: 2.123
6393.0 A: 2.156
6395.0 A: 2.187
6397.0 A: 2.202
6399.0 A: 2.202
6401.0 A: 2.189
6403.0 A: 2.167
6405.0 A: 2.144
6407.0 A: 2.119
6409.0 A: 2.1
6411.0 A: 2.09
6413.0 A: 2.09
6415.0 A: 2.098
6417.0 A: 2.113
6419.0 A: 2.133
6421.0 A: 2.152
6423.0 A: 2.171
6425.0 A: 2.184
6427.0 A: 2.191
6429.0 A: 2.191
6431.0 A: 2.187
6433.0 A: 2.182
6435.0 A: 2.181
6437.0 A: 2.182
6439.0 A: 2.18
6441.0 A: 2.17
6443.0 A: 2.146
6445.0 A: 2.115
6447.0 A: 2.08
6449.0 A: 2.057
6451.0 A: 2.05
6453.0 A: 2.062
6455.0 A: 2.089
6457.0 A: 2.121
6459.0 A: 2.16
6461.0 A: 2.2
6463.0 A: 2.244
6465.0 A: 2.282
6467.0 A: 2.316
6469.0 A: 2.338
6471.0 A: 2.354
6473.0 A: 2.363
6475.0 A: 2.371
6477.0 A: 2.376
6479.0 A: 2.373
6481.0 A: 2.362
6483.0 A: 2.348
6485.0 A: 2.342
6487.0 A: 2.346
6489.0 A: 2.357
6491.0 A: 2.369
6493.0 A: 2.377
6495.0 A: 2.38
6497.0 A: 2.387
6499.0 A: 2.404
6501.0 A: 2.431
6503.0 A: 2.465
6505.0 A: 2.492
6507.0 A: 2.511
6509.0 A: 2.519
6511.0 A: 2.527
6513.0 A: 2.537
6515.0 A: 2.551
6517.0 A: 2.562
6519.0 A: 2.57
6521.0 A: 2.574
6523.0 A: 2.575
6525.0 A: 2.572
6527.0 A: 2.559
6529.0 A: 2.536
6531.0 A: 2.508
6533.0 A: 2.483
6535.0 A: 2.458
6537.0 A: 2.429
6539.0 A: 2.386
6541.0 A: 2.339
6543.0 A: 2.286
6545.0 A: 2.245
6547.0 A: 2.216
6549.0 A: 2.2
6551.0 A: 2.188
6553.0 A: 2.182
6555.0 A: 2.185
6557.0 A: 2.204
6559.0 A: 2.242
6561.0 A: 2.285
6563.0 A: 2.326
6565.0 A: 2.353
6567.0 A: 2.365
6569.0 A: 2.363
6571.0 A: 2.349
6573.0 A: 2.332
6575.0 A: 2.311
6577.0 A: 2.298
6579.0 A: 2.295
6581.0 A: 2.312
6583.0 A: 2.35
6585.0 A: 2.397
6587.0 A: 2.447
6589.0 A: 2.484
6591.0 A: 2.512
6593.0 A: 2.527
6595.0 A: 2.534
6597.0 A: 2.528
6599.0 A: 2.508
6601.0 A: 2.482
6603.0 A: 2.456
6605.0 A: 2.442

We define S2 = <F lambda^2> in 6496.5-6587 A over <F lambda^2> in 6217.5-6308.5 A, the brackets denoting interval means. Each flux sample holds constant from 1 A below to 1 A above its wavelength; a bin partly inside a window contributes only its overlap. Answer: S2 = 1.46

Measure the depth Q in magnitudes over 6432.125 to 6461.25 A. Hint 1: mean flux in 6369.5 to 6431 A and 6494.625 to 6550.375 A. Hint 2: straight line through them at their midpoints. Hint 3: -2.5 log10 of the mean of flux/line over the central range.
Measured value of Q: 0.05 mag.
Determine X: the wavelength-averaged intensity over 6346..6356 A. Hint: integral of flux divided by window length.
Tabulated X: 1.85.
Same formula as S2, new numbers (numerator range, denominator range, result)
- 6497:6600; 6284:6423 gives 1.28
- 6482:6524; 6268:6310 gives 1.37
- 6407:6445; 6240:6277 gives 1.19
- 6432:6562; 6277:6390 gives 1.26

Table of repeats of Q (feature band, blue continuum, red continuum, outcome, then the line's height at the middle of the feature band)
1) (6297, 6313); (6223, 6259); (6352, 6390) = -0.123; 1.84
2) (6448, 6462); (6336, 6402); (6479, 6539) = 0.084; 2.27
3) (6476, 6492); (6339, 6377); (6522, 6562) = -0.072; 2.21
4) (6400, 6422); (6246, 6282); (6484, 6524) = 0.059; 2.25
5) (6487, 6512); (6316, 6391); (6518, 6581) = -0.082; 2.26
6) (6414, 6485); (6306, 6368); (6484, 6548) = 0.027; 2.26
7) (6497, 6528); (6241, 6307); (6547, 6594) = -0.126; 2.24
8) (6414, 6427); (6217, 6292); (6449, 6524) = 0.021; 2.19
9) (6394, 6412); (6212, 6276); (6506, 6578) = -0.047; 2.06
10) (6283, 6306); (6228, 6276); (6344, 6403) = -0.041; 1.87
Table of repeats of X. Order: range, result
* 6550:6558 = 2.19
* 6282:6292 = 1.89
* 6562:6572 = 2.35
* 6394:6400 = 2.2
